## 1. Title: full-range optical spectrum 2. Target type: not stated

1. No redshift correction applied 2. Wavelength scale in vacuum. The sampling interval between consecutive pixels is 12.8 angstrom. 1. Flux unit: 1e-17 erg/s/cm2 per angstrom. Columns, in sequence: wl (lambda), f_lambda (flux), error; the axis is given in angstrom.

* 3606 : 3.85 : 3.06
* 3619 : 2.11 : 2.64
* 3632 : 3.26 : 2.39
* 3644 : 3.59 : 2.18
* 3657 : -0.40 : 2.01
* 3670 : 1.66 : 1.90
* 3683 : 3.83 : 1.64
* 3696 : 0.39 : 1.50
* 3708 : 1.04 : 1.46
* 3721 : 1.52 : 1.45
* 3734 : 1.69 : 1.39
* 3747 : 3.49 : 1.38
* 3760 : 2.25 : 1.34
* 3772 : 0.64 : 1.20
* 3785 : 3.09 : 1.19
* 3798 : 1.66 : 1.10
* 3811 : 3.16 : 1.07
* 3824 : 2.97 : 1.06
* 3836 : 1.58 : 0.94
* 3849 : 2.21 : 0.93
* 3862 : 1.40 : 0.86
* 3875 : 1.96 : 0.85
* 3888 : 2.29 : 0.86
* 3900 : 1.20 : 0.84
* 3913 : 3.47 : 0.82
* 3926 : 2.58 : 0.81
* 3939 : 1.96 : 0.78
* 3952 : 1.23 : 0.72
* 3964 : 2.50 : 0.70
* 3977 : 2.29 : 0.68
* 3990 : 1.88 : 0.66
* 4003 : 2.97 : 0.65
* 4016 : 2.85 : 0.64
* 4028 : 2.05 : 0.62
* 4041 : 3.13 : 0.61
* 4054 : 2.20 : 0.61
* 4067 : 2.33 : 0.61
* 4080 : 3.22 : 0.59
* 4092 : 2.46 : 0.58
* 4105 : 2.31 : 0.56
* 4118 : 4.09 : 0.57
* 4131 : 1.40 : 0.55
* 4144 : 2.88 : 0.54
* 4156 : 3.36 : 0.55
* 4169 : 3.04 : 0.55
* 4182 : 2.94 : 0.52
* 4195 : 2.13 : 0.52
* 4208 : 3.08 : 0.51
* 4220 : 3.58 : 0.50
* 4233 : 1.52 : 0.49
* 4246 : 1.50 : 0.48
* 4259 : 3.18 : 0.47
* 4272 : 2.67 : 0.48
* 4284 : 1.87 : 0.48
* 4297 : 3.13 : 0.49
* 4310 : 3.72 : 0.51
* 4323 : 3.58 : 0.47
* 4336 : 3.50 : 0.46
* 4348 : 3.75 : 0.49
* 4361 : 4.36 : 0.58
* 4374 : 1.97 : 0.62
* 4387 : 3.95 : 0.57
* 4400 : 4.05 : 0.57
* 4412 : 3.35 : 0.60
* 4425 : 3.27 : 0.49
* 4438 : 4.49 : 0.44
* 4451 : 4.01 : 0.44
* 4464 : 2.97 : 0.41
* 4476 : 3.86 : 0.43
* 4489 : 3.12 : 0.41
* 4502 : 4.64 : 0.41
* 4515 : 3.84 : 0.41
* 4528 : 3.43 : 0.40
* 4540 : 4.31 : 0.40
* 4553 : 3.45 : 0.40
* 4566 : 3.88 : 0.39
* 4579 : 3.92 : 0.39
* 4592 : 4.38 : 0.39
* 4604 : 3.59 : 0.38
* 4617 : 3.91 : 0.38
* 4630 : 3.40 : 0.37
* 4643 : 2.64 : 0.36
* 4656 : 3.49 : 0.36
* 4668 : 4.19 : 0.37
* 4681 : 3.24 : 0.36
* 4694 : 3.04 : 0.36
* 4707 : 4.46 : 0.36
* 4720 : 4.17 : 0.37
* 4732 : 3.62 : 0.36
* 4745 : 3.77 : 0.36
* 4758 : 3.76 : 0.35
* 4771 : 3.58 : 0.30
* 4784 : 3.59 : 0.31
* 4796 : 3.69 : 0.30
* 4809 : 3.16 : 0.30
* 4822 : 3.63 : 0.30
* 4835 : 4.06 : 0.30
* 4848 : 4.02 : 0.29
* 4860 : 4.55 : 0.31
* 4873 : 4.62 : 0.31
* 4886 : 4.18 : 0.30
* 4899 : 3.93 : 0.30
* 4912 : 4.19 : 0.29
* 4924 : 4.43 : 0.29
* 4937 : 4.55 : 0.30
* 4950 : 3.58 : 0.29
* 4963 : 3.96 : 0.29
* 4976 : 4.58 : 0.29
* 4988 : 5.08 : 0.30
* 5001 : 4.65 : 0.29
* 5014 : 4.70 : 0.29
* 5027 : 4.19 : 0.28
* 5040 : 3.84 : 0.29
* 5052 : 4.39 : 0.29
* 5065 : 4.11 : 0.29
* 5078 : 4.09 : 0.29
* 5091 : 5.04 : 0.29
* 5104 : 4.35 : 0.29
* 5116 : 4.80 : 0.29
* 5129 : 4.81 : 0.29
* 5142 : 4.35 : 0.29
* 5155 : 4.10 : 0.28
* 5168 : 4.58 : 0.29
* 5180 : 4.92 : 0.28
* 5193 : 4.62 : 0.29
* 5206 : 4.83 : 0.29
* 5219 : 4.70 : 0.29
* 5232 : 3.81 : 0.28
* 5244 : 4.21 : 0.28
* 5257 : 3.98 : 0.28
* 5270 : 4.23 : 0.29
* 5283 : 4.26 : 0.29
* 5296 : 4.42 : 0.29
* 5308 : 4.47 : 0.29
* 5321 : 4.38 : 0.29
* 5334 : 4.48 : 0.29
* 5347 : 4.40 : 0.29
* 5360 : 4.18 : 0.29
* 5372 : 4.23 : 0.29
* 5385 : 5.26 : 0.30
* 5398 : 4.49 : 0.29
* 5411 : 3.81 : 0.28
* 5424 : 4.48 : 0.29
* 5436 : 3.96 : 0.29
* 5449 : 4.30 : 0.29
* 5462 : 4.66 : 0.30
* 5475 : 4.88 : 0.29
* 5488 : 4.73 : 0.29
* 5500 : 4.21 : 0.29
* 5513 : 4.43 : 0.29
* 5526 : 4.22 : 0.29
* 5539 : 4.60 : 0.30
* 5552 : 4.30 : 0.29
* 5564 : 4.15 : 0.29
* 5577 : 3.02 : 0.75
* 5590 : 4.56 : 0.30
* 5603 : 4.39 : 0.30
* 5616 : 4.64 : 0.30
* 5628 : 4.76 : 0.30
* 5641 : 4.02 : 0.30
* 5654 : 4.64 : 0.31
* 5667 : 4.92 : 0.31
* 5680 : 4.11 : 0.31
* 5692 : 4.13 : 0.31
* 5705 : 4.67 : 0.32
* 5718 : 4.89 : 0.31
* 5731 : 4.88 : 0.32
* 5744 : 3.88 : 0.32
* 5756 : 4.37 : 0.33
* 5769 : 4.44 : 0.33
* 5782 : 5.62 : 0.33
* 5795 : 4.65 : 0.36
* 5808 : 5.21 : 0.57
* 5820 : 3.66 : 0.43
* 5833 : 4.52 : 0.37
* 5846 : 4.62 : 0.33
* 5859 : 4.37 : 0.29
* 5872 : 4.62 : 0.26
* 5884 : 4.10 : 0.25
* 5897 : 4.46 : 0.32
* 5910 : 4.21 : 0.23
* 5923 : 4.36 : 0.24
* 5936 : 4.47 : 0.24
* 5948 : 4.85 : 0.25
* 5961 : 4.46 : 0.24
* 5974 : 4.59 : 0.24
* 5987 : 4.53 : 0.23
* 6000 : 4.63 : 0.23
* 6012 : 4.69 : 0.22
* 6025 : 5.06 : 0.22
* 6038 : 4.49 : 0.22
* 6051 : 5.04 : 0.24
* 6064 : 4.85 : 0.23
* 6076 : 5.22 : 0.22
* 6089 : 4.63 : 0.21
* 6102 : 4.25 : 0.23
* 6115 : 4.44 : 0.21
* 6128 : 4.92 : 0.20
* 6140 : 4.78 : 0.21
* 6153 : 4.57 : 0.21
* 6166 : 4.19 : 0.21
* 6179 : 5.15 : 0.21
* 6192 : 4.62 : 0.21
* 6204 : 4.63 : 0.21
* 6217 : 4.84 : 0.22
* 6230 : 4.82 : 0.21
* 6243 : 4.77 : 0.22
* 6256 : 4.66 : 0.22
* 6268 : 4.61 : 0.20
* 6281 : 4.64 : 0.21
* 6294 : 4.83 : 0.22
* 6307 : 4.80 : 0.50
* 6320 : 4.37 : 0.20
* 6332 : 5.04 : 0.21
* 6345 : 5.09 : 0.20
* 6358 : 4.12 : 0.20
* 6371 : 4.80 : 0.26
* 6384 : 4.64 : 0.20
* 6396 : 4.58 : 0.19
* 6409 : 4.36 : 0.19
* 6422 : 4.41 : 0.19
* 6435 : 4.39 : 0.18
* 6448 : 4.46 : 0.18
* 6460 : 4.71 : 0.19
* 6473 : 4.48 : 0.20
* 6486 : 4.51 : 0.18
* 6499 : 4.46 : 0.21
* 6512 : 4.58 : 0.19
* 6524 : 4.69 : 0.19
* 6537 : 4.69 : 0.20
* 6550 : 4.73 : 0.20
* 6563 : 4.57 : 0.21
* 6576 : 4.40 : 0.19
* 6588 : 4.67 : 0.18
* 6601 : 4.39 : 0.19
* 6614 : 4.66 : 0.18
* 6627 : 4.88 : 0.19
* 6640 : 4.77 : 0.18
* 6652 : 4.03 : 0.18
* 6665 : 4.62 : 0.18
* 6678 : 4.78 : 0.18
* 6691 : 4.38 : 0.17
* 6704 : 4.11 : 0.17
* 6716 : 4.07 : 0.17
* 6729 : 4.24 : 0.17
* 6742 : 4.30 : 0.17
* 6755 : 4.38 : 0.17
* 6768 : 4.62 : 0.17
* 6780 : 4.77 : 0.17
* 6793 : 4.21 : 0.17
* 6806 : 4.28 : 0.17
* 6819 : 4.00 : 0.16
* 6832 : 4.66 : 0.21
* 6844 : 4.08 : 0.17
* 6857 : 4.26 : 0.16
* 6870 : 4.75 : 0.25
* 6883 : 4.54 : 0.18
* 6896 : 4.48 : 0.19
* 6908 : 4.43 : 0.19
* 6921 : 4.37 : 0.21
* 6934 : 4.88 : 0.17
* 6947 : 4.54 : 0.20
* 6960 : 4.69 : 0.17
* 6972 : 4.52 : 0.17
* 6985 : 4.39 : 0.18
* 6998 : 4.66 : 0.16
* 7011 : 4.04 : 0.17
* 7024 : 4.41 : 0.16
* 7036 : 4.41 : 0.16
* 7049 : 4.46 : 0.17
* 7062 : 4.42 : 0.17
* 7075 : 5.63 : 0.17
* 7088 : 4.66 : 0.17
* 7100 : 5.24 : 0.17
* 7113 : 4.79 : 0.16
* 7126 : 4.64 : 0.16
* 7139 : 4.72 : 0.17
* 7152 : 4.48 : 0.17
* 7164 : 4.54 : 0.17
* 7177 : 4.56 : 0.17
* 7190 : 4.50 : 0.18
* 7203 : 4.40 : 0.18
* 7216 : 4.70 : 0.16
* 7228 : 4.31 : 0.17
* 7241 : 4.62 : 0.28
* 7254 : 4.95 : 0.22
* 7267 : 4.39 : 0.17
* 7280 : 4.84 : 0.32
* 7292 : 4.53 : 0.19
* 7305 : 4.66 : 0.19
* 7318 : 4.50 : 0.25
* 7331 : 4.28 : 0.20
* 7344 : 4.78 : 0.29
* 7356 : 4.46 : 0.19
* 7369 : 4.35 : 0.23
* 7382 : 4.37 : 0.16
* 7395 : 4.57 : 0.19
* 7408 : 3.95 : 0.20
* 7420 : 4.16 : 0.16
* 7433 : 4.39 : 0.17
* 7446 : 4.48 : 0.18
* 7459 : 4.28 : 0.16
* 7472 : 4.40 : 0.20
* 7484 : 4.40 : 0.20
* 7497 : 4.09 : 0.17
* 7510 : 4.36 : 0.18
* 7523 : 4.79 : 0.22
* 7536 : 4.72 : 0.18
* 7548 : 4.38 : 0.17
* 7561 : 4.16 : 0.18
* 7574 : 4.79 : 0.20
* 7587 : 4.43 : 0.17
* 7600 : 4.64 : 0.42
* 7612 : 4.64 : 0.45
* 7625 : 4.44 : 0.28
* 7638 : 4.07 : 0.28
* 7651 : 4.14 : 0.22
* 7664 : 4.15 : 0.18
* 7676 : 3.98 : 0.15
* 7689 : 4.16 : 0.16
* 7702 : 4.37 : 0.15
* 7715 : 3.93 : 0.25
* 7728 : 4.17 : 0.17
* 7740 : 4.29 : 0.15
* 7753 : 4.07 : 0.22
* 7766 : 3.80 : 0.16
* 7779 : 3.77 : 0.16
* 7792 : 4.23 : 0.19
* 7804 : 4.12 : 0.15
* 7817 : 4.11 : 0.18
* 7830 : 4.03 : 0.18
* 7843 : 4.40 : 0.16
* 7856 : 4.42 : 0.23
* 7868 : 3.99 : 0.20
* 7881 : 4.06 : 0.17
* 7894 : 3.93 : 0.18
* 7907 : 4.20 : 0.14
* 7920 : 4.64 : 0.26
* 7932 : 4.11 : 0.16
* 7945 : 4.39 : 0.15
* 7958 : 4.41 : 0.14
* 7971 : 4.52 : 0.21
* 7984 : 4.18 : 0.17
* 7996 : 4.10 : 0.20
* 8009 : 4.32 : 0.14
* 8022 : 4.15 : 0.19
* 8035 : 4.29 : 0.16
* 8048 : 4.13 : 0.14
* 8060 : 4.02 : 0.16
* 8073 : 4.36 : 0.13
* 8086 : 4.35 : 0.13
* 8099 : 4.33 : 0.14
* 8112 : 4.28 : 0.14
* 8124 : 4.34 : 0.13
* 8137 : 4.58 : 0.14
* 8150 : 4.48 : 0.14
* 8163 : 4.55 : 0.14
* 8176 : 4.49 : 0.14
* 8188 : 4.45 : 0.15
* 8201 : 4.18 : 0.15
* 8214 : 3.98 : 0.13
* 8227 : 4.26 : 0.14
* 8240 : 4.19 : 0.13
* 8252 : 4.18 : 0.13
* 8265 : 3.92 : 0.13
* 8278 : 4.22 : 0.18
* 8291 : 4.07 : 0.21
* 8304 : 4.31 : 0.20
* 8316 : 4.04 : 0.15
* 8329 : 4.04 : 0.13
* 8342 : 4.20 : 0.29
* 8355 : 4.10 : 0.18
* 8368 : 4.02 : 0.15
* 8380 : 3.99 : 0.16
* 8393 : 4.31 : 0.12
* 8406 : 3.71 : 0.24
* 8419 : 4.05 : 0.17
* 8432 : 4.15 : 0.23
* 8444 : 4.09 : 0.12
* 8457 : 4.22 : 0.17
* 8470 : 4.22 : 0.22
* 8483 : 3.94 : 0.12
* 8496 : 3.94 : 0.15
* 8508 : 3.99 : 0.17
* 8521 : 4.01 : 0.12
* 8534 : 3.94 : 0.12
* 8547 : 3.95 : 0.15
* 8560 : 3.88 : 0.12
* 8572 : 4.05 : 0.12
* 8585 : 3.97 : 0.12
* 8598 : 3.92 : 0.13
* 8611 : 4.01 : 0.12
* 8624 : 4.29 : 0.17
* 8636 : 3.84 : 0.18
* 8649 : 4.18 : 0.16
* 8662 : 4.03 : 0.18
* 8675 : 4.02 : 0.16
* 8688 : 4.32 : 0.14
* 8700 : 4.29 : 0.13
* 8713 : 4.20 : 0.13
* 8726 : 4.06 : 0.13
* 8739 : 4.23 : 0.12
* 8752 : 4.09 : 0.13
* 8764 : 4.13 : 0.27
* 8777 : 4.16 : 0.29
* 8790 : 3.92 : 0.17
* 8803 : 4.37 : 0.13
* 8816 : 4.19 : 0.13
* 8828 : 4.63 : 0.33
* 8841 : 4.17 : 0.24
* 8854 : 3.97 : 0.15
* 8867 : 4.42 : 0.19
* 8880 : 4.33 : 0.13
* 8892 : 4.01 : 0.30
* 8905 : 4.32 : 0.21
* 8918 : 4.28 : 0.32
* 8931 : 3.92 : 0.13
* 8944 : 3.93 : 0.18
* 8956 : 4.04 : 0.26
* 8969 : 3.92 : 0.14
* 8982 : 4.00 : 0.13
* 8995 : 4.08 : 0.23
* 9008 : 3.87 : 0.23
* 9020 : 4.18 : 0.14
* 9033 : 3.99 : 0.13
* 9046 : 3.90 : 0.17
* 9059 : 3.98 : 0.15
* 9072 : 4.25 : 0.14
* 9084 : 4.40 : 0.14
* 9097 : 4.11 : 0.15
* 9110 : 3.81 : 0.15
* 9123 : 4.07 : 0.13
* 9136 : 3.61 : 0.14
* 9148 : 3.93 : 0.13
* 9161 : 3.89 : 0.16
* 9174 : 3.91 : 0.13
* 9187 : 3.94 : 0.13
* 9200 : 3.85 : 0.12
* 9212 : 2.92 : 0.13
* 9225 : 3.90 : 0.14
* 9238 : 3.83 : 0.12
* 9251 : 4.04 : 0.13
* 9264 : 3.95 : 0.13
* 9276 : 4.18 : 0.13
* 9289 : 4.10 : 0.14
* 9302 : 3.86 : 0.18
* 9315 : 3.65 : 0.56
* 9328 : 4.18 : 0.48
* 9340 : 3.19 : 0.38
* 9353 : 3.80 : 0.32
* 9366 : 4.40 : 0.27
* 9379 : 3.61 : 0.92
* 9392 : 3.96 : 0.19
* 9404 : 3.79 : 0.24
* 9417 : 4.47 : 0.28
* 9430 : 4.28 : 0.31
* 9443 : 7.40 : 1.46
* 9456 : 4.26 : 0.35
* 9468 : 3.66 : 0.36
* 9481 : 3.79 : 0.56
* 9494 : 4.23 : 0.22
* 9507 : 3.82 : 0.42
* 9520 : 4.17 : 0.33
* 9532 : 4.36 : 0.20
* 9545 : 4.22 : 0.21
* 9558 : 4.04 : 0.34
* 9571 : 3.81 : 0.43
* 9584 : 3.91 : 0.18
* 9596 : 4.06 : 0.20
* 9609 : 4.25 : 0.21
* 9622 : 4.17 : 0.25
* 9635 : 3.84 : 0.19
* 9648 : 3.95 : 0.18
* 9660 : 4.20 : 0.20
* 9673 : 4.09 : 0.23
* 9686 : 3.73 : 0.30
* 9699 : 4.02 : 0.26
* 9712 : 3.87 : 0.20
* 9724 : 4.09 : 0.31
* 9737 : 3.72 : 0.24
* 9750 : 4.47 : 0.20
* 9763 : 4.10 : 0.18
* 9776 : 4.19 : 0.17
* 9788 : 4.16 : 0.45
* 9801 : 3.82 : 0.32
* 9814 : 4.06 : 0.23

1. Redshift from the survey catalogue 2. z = 0.078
